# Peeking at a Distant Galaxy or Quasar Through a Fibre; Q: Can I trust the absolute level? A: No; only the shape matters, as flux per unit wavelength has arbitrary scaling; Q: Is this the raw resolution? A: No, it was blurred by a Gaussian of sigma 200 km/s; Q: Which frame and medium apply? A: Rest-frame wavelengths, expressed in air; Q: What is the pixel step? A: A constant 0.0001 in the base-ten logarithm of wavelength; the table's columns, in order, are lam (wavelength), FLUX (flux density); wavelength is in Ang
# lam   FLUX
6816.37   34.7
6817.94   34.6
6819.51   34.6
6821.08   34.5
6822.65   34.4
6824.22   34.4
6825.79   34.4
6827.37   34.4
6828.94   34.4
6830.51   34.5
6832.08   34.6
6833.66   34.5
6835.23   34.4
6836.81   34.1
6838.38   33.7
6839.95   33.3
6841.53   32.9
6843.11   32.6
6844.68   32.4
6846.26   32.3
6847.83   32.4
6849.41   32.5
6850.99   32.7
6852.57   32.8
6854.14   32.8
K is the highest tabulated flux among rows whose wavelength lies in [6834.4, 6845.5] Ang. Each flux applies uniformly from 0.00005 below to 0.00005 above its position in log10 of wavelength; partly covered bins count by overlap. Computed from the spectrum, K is 34.4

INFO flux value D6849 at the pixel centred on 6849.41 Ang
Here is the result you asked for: 32.5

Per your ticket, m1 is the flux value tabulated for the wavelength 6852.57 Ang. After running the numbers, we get 32.8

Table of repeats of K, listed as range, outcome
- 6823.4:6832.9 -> 34.6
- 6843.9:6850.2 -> 32.5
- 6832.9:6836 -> 34.5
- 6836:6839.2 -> 34.1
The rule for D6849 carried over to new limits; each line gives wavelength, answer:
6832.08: 34.6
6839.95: 33.3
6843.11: 32.6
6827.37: 34.4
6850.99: 32.7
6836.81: 34.1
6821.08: 34.5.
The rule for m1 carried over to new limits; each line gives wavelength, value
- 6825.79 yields 34.4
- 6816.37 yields 34.7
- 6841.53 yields 32.9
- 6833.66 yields 34.5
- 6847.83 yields 32.4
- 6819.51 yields 34.6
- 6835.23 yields 34.4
